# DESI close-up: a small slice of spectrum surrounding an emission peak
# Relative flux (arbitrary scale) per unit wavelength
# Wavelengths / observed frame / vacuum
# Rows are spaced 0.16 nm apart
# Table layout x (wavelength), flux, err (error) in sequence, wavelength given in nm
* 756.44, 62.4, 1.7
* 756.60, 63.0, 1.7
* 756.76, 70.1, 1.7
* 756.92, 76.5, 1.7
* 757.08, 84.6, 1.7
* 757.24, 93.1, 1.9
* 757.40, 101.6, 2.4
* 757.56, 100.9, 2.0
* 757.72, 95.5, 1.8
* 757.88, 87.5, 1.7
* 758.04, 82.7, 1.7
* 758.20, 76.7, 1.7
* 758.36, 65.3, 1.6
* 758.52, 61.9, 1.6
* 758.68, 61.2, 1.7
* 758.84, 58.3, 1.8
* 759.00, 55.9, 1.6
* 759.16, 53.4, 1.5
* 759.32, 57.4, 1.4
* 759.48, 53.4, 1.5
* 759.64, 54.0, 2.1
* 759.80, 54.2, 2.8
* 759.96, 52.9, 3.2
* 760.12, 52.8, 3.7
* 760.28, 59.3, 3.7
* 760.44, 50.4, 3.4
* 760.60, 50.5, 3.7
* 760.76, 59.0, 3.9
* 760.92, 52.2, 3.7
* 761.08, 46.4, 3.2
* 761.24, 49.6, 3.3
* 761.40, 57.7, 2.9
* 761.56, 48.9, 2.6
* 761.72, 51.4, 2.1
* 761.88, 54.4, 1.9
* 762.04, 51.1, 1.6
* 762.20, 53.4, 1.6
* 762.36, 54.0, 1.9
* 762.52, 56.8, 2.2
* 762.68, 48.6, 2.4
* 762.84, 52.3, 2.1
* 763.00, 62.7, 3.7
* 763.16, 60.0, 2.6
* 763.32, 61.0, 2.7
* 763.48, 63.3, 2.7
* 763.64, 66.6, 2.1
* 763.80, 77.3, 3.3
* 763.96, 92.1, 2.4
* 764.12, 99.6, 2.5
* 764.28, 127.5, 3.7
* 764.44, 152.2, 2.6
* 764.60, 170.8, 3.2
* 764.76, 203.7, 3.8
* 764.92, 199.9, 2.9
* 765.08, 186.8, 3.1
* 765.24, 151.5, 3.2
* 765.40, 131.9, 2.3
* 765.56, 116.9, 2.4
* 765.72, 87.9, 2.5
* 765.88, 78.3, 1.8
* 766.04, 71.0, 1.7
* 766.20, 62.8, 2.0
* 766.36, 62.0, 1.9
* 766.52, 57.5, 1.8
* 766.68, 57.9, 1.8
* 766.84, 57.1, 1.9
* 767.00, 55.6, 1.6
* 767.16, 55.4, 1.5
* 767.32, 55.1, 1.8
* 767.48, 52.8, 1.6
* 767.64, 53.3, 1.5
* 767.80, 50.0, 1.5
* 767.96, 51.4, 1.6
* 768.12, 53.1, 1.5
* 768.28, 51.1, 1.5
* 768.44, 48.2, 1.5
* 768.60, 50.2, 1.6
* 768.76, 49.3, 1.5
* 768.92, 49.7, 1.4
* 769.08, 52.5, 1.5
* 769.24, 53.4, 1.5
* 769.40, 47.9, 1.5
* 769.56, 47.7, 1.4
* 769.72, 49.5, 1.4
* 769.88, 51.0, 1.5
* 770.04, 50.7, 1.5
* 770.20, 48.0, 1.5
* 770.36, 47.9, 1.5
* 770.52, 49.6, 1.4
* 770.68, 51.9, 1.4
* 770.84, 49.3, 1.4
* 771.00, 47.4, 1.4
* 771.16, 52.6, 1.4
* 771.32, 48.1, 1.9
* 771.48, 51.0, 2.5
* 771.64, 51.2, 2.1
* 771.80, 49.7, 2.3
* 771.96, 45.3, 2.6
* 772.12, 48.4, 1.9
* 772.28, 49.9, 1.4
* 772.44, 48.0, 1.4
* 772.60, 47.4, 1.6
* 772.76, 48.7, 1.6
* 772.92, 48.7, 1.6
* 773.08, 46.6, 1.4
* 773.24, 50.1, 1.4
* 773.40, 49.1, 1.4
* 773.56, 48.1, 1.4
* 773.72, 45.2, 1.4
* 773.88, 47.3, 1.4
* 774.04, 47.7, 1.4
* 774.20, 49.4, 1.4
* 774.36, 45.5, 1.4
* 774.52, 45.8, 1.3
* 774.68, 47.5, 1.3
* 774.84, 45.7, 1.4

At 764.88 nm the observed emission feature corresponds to [O III] 5007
